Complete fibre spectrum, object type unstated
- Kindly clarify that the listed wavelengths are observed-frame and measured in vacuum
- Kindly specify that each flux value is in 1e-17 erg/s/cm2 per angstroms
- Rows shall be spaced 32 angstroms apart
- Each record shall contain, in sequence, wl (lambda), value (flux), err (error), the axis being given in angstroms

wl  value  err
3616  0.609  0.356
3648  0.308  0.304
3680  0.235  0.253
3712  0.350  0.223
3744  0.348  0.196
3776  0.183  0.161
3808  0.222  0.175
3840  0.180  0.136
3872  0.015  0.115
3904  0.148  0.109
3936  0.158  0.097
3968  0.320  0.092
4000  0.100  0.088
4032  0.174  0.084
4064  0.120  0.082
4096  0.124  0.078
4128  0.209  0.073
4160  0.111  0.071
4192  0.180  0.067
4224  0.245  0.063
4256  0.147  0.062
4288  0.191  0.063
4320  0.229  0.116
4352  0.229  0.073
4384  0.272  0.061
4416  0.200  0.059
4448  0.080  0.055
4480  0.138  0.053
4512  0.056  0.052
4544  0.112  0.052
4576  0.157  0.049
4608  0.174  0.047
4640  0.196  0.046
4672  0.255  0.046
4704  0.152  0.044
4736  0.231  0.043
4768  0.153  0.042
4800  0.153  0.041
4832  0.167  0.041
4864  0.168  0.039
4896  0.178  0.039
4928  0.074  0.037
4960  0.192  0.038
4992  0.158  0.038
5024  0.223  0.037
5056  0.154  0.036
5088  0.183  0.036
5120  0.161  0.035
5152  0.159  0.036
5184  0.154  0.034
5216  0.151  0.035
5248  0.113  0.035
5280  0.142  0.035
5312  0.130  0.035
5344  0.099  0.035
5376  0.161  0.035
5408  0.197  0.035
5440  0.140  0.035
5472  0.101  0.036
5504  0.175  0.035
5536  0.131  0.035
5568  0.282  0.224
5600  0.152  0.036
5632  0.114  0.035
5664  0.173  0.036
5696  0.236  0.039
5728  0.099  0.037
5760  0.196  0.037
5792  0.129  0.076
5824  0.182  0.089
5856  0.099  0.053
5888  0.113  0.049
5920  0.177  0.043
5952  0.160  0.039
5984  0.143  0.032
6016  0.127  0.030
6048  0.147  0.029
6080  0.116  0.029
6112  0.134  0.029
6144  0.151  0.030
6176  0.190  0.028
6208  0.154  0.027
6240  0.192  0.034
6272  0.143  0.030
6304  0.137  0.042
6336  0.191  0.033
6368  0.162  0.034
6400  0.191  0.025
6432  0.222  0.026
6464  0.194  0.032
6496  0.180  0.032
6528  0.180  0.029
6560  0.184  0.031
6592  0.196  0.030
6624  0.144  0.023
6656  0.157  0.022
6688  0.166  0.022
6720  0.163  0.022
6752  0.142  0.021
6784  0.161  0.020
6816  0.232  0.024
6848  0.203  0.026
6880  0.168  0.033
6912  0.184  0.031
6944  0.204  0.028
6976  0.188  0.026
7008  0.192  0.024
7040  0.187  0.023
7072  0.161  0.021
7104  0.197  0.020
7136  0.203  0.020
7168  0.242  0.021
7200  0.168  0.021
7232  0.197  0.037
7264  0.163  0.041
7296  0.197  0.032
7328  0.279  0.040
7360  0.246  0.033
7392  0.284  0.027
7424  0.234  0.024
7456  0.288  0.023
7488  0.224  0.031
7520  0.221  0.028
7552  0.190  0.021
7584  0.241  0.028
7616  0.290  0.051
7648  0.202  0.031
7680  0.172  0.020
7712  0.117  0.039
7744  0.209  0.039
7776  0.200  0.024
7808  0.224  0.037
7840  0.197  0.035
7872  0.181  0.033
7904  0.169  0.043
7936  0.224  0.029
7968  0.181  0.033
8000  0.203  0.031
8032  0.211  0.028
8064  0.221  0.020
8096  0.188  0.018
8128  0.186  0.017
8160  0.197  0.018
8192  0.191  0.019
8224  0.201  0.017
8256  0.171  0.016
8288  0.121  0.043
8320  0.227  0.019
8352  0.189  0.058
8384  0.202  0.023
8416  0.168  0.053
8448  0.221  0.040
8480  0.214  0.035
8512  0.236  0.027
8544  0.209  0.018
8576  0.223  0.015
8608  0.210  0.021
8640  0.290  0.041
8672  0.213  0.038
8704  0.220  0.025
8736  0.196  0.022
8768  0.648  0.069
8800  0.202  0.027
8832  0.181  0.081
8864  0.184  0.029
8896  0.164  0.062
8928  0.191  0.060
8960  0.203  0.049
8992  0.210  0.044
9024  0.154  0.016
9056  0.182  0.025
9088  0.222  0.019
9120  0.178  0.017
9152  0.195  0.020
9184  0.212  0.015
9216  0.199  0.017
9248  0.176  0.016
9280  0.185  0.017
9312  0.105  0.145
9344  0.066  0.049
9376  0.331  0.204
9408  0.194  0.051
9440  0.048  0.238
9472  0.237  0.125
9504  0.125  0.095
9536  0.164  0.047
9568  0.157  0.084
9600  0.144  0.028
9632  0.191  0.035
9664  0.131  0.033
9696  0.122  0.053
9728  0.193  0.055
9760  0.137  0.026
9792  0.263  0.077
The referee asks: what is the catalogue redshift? 0.75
